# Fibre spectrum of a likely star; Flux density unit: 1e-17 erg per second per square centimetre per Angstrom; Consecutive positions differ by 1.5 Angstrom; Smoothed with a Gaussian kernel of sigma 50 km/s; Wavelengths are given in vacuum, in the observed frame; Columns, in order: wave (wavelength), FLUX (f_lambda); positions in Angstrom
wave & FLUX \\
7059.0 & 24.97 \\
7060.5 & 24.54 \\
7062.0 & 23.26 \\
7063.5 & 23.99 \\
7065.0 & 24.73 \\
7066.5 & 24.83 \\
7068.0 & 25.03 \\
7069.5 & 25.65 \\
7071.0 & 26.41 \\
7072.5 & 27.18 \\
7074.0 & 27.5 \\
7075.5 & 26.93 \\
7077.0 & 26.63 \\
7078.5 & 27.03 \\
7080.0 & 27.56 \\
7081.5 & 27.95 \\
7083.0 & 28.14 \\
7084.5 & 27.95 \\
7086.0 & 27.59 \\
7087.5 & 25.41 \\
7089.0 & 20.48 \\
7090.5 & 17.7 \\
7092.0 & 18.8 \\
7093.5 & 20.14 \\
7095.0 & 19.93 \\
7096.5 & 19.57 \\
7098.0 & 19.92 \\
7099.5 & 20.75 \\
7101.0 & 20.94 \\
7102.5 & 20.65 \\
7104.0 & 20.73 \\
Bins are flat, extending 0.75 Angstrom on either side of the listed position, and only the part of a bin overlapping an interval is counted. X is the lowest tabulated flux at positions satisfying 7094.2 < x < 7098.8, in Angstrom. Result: 19.57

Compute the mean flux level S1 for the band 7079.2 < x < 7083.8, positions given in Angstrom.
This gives 27.9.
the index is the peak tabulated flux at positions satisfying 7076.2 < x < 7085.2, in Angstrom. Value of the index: 28.14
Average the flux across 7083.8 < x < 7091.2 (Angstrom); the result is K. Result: 23.8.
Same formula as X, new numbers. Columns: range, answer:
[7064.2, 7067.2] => 24.73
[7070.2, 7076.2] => 26.41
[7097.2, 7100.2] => 19.92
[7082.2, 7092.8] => 17.7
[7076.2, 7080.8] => 26.63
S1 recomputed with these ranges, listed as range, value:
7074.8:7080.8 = 27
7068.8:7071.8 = 26.1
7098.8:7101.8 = 20.8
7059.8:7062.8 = 23.9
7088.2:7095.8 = 19.5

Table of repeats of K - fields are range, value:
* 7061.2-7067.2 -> 24.2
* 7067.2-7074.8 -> 26.3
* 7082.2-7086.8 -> 27.9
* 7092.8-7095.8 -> 20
